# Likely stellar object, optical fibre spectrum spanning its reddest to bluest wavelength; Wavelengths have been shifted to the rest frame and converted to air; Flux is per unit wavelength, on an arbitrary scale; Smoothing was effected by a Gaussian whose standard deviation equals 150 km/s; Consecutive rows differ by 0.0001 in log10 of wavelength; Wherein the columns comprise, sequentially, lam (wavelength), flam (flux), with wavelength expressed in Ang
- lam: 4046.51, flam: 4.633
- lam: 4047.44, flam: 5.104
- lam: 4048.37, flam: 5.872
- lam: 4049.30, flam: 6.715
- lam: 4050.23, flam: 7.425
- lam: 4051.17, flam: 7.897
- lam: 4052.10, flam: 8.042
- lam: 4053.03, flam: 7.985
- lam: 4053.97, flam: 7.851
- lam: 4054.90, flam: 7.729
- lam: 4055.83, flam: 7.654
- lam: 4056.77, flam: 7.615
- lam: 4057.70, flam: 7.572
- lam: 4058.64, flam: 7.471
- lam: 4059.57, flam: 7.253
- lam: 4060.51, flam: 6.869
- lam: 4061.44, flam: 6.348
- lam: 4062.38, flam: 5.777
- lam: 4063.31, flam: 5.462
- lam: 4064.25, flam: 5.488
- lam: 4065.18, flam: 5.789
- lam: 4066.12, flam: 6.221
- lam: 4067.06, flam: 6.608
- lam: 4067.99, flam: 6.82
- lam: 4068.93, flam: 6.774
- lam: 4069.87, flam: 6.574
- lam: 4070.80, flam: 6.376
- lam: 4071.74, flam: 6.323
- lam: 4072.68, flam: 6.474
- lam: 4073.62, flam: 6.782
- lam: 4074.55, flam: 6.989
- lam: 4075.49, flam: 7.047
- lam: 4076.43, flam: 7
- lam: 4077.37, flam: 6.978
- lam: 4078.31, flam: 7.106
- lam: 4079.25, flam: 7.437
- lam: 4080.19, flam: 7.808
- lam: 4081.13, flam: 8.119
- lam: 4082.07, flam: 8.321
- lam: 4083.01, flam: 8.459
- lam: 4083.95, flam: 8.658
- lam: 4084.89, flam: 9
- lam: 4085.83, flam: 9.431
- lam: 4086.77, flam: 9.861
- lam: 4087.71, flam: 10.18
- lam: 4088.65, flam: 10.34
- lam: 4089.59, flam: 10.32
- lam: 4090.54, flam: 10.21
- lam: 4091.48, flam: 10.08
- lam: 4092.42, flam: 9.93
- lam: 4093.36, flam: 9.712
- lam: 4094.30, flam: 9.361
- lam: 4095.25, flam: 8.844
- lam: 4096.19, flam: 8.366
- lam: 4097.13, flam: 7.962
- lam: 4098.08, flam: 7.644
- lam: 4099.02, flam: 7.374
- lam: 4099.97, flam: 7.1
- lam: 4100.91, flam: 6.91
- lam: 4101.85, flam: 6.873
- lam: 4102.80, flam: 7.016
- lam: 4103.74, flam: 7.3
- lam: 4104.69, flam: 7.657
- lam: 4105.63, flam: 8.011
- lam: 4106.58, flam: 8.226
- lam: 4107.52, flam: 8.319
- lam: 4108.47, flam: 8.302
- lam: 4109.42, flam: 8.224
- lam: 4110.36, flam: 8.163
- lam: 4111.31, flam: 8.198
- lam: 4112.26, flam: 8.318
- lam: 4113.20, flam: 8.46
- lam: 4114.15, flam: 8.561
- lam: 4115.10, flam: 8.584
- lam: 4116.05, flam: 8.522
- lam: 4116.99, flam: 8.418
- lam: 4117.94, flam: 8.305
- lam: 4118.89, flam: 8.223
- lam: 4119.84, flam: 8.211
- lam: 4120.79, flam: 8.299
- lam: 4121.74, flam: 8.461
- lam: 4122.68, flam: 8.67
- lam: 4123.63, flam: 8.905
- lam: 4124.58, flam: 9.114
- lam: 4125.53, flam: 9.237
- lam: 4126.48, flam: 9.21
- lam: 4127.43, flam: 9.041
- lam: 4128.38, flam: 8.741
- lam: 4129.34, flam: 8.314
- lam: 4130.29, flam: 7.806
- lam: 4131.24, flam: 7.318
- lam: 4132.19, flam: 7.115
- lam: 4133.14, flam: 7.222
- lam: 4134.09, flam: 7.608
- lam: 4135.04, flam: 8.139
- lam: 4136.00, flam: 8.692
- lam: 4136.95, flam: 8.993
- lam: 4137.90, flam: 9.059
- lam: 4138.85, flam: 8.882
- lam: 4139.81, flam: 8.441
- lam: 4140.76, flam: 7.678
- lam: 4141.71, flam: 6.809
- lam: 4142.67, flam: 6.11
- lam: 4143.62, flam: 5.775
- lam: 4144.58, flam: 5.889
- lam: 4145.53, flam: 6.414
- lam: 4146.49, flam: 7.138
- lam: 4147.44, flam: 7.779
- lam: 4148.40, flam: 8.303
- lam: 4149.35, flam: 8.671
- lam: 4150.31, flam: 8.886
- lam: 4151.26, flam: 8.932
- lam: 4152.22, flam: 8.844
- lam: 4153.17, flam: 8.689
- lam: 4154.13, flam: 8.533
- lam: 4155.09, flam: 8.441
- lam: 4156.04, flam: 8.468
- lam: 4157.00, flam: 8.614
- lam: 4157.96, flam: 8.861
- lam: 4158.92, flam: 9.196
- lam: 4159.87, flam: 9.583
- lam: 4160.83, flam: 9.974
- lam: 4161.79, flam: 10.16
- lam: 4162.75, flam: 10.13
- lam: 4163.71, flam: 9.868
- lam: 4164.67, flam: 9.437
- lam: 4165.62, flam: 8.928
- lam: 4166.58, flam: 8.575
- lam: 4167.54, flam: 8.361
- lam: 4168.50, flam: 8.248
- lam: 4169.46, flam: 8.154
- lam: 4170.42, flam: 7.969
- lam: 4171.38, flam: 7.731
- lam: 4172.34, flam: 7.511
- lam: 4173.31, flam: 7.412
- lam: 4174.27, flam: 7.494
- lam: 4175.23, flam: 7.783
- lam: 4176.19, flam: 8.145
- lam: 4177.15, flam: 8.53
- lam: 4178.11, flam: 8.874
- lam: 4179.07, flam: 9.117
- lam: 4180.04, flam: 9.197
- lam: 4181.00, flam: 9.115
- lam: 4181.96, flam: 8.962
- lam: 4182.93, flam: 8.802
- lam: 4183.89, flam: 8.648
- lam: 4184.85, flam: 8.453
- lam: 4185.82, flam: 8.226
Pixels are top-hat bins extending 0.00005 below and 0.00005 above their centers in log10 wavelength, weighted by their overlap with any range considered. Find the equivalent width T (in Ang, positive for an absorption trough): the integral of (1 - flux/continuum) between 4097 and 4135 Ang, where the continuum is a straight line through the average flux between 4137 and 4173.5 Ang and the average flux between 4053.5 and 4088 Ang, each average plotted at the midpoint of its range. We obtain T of -1.2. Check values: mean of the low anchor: 7.29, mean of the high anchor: 8.34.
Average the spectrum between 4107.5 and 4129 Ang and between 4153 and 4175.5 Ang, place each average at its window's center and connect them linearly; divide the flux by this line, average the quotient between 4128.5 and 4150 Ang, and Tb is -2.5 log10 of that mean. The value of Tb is 0.12 mag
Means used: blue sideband 8.54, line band 7.67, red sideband 8.68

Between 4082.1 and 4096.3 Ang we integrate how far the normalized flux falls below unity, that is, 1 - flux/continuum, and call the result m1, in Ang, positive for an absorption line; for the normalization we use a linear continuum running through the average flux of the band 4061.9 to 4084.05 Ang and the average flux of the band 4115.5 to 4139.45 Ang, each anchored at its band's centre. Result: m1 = -4.23 Ang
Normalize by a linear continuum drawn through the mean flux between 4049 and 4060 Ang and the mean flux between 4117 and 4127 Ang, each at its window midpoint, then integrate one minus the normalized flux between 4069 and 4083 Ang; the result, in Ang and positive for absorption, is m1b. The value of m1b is 1.4 Ang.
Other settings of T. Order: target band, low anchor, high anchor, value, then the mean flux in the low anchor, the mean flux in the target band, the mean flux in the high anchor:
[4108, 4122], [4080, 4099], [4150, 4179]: 0.96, 9.11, 8.35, 8.68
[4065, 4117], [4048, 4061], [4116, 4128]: 0.61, 7.44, 8.02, 8.68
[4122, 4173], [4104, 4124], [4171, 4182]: -0.30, 8.32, 8.36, 8.3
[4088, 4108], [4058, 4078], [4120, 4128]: -1.86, 6.56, 8.47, 8.85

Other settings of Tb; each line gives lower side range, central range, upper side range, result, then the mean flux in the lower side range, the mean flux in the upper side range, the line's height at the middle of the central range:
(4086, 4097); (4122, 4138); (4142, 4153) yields -0.026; 9.69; 7.54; 8.21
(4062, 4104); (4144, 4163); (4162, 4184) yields -0.017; 7.77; 8.58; 8.41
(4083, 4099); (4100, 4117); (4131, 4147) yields 0.084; 9.29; 7.49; 8.63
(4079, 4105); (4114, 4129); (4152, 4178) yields -0.004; 8.6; 8.66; 8.62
